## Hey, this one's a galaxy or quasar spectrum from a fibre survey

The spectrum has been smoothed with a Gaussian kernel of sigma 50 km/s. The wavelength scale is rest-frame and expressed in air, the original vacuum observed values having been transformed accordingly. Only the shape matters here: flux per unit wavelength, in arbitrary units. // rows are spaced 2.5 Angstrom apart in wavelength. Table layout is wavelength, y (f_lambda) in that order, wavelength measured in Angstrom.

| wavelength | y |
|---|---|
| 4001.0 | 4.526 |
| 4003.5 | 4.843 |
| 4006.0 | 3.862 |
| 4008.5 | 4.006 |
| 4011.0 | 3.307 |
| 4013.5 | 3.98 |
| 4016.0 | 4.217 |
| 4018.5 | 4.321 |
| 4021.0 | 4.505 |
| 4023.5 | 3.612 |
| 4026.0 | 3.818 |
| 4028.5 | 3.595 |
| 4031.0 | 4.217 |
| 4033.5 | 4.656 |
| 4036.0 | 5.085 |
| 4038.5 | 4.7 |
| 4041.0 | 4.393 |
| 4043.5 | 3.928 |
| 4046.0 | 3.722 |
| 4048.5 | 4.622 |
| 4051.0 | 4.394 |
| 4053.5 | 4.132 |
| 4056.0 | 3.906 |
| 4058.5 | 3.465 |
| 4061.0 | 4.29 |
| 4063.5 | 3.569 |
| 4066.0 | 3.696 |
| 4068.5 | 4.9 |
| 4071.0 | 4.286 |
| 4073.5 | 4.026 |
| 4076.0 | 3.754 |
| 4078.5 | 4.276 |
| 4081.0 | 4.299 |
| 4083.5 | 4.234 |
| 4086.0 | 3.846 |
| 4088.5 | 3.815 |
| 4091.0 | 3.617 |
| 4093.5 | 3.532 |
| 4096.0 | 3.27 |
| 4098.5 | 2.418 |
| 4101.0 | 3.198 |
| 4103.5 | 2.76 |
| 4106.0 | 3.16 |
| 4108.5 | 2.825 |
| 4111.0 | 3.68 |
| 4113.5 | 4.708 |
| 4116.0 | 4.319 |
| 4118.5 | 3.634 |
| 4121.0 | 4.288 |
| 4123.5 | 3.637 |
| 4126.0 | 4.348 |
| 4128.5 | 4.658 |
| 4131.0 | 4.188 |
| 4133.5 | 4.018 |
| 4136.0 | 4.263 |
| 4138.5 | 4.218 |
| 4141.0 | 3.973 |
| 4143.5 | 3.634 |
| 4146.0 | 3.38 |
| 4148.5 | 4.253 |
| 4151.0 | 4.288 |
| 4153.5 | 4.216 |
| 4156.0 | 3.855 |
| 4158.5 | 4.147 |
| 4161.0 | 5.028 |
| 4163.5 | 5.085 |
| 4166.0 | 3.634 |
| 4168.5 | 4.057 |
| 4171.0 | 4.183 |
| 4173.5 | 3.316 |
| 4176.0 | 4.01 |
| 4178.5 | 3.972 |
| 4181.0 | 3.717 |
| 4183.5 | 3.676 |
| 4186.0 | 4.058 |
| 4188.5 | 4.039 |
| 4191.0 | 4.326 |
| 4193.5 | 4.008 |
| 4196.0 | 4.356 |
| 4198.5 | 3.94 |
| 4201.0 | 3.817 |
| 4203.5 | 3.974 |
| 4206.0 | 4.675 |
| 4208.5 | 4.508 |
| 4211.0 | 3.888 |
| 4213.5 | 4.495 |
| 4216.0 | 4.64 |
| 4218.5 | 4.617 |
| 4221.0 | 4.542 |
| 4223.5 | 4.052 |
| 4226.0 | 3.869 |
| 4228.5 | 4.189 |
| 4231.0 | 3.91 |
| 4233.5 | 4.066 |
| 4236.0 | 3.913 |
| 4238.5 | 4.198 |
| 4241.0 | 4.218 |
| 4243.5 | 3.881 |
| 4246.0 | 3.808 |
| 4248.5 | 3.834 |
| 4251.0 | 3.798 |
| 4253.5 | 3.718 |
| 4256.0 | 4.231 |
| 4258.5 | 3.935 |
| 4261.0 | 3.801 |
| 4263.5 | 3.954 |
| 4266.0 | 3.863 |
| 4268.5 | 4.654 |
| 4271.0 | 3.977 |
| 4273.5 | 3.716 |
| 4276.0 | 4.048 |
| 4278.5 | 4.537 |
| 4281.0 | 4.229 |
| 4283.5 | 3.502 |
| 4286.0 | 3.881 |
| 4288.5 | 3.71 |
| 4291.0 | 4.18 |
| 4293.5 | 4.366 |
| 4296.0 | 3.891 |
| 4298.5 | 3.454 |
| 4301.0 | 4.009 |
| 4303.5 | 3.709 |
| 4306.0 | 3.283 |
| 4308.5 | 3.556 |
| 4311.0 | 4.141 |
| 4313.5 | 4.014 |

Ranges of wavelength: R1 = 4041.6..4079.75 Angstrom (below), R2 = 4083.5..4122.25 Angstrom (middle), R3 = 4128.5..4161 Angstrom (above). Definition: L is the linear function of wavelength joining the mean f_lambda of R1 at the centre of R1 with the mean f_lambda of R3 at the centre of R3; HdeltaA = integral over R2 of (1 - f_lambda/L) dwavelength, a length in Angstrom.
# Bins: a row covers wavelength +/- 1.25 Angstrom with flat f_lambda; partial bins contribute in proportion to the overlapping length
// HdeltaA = 5.0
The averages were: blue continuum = 4.07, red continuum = 4.1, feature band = 3.56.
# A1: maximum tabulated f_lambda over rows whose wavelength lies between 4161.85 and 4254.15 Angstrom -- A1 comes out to 5.085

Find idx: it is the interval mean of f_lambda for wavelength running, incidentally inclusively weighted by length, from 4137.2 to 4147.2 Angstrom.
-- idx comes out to 3.81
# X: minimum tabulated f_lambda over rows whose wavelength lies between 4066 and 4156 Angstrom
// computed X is 2.418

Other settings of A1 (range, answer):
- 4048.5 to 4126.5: 4.9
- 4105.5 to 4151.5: 4.708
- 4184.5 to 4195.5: 4.326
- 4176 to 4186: 4.058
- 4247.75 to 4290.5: 4.654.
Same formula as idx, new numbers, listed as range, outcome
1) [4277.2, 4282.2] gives 4.38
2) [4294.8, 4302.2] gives 3.78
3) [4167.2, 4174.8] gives 3.85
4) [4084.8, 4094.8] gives 3.7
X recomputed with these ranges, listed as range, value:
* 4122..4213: 3.316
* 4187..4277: 3.716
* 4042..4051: 3.722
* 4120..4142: 3.637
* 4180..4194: 3.676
